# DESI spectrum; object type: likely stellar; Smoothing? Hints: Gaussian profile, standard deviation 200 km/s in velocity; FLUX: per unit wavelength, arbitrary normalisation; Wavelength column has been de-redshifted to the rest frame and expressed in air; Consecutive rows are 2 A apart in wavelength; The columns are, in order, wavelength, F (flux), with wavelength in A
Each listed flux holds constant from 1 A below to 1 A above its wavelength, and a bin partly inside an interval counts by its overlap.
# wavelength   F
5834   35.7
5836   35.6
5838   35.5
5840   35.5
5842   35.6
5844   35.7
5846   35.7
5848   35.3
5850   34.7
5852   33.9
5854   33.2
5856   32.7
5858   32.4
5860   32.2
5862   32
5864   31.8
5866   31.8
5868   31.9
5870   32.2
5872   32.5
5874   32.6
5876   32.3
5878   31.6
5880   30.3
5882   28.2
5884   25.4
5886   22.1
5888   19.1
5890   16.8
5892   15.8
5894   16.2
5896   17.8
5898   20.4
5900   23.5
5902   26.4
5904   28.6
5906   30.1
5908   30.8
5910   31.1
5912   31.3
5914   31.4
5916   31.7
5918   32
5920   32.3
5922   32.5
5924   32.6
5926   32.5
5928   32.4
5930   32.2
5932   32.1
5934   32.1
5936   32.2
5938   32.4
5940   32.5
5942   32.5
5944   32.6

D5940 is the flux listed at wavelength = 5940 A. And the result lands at 32.5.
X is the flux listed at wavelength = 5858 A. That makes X 32.4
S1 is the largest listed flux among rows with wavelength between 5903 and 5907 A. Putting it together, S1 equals 30.1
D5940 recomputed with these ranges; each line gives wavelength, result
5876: 32.3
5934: 32.1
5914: 31.4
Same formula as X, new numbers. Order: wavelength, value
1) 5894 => 16.2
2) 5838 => 35.5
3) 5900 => 23.5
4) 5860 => 32.2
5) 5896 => 17.8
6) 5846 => 35.7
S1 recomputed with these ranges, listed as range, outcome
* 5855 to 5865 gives 32.7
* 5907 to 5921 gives 32.3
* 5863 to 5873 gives 32.5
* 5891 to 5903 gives 26.4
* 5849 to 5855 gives 34.7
